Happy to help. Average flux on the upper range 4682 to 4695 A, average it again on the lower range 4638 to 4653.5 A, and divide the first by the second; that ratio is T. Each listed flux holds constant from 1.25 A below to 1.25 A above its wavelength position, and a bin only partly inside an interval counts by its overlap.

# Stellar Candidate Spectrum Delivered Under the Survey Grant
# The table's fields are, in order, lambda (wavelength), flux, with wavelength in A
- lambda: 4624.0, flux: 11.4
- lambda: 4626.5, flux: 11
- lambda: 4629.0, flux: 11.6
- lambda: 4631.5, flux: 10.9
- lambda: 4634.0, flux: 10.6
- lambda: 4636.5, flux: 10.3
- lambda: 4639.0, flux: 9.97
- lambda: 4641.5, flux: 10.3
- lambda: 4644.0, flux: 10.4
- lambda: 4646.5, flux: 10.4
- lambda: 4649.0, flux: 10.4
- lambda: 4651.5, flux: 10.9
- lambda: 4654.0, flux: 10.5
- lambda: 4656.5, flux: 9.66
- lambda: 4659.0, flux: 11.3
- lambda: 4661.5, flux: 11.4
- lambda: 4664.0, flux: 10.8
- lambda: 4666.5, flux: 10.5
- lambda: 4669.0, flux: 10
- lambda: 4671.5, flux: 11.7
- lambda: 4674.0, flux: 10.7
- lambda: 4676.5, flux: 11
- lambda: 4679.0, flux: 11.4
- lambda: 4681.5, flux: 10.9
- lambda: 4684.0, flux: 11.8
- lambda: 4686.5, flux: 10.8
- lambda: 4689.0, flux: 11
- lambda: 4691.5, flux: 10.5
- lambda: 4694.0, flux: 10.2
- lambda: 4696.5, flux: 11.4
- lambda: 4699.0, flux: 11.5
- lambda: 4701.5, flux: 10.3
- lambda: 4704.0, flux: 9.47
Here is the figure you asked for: 1.0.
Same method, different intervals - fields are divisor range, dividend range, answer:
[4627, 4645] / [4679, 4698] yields 1.04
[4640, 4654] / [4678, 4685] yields 1.08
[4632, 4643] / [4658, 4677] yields 1.06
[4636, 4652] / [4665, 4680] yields 1.05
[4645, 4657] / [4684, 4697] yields 1.04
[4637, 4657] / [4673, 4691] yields 1.07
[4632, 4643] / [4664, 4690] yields 1.06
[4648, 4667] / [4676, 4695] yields 1.02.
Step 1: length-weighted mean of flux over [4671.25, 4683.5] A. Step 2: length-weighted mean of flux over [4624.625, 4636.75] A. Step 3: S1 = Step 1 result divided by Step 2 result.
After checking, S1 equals 1.0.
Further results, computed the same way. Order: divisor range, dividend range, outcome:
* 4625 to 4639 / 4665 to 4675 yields 0.99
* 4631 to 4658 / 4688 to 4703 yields 1.04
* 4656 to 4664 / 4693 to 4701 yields 1.01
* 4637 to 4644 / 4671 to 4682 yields 1.09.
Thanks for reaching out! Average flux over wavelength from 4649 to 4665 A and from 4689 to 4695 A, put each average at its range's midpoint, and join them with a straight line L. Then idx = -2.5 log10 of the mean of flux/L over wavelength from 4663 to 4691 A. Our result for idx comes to -0.04 mag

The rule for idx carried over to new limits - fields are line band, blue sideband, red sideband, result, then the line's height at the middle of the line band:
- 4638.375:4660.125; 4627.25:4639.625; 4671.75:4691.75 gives 0.041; 10.8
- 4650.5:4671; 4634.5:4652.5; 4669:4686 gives 0.010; 10.8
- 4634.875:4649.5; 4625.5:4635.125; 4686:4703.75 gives 0.069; 11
